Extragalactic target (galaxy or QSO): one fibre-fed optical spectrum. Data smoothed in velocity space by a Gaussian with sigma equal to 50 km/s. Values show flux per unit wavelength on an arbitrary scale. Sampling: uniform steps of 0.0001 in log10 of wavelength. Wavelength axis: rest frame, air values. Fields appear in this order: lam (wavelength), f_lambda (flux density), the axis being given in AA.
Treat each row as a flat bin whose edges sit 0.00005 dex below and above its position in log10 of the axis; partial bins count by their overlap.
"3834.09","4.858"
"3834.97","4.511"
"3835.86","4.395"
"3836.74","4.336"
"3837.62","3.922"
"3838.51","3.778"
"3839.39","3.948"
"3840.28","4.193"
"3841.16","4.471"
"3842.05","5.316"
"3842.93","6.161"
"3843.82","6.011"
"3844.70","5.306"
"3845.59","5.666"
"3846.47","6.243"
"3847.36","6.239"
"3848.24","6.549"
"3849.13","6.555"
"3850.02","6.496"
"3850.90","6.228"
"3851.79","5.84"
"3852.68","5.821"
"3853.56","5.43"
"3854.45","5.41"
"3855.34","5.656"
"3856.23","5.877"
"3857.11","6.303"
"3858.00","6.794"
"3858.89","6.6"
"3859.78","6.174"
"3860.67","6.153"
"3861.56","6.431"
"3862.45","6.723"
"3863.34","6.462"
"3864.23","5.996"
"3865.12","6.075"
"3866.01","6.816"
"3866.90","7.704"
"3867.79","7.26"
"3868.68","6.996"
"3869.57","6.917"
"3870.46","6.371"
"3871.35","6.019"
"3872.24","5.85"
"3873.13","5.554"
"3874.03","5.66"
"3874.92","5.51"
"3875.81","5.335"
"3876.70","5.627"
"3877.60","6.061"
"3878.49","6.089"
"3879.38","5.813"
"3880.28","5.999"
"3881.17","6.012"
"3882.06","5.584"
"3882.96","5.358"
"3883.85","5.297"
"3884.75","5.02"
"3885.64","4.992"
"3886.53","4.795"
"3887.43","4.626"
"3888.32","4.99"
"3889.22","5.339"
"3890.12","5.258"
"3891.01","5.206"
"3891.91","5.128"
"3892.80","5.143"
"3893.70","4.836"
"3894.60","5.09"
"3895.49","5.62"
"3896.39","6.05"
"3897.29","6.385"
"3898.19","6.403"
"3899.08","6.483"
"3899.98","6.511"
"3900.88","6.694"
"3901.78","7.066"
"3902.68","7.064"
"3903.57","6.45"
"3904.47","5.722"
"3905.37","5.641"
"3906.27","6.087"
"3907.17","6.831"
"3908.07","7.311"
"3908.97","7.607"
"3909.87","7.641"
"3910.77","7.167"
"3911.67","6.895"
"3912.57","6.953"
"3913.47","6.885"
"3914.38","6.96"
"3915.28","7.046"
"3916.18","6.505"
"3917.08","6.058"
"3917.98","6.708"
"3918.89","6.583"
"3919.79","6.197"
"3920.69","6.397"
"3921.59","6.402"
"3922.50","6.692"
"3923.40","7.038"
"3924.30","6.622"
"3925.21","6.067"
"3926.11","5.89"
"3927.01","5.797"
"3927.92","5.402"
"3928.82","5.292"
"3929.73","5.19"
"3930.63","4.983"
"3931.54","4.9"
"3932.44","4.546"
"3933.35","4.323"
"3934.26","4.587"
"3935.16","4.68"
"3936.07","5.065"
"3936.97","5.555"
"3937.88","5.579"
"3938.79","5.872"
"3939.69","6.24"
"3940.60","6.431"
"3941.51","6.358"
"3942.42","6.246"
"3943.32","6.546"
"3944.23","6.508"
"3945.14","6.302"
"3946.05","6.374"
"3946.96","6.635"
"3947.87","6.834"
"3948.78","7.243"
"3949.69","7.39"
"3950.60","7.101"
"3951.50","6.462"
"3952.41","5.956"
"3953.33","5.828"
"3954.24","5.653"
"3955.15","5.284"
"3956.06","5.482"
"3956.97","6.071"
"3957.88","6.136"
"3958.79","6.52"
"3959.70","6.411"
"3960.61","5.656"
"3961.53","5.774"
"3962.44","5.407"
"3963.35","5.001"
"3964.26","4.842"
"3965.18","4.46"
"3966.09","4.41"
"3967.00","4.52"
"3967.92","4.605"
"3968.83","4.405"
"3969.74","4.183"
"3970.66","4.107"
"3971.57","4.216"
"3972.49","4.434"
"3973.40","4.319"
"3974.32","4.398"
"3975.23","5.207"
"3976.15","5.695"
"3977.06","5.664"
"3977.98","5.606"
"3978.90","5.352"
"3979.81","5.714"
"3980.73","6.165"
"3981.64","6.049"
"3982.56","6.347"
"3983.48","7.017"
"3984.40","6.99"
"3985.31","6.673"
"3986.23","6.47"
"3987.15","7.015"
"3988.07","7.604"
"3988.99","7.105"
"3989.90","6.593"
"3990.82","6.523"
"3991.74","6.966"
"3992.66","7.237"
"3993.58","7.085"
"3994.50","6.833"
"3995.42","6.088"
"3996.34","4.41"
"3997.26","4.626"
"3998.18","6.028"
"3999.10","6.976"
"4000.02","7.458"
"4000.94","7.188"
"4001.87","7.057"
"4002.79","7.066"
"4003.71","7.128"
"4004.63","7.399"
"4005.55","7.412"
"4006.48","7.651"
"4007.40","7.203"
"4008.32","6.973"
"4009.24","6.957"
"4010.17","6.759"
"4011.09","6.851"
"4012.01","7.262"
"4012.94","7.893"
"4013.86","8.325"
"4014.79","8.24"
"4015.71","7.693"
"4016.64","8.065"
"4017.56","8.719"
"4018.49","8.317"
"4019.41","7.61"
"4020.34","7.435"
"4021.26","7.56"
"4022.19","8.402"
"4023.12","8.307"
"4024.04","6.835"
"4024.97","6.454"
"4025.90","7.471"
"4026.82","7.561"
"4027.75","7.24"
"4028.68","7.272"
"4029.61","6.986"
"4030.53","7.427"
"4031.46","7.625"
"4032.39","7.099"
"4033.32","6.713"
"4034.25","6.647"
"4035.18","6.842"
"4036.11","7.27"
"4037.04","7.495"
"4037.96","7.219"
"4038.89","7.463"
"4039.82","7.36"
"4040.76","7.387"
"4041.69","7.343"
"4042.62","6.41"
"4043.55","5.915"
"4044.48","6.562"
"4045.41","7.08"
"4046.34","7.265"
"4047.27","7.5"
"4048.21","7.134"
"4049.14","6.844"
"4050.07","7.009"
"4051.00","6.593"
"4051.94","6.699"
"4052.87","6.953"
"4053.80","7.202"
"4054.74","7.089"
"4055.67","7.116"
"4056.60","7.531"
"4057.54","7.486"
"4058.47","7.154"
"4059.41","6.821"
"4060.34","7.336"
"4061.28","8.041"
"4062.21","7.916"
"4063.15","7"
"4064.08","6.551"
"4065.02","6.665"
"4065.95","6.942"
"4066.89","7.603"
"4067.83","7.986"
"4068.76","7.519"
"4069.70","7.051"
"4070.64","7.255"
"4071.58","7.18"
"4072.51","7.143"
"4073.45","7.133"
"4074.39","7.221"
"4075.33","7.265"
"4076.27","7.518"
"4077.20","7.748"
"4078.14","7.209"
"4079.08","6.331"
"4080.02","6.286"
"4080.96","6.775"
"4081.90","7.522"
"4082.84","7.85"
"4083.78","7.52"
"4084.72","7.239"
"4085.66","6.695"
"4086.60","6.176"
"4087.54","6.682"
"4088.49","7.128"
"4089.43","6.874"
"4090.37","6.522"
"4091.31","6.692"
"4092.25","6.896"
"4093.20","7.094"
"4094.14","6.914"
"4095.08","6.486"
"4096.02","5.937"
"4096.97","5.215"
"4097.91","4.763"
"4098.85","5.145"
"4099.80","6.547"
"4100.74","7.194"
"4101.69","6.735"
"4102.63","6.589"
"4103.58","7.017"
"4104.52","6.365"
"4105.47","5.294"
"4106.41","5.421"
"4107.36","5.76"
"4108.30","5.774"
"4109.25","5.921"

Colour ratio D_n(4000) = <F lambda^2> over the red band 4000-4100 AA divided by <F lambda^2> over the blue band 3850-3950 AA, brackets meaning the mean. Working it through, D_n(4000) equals 1.27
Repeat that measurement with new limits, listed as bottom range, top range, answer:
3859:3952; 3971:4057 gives 1.19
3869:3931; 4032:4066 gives 1.26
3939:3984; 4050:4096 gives 1.31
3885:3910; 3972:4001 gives 1.09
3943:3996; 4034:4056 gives 1.23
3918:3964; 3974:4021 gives 1.18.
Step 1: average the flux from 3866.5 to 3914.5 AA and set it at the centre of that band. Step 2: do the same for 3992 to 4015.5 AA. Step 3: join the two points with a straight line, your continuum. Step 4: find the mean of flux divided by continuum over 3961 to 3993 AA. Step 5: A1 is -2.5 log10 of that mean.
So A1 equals 0.201 mag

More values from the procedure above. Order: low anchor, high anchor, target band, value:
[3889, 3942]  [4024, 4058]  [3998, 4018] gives -0.09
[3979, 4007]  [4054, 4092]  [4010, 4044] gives -0.08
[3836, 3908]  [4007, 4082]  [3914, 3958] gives 0.06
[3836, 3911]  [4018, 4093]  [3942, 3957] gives 0.01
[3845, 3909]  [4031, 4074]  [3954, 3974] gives 0.28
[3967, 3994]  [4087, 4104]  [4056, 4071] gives -0.16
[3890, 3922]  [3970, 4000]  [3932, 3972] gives 0.10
